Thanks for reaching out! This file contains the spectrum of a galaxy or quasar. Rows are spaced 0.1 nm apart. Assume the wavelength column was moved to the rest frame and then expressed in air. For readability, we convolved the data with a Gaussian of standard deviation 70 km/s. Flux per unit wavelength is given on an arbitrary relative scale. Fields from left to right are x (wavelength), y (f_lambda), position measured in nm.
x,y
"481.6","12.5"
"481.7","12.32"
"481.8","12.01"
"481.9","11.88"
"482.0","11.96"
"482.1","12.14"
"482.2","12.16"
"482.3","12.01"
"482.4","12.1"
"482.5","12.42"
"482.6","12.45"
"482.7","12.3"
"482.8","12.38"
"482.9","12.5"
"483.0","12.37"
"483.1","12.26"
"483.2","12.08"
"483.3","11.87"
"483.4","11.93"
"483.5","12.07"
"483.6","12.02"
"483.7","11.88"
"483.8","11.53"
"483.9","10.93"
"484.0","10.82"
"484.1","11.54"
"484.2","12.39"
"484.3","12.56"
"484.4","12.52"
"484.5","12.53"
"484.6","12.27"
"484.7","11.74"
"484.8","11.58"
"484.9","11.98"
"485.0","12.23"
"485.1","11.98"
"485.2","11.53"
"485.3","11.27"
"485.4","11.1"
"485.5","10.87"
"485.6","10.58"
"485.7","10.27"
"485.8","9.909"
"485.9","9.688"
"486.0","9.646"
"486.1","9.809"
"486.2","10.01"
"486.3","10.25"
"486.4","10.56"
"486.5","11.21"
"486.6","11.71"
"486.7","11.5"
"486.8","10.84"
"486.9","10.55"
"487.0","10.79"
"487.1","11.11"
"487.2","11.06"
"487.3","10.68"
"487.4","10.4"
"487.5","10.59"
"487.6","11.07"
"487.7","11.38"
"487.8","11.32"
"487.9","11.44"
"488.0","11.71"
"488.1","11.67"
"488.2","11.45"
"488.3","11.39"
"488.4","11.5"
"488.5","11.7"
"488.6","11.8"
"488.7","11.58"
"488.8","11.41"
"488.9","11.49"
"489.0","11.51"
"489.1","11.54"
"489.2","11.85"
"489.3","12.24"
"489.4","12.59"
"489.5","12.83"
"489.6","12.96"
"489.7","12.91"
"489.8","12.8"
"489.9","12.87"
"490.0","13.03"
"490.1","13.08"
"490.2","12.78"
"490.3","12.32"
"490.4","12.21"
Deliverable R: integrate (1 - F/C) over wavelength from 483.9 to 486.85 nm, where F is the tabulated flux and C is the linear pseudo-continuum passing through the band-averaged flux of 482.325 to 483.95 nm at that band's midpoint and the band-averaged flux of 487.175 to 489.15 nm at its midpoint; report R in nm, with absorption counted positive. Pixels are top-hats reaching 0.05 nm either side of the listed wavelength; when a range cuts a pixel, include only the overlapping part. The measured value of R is 0.14 nm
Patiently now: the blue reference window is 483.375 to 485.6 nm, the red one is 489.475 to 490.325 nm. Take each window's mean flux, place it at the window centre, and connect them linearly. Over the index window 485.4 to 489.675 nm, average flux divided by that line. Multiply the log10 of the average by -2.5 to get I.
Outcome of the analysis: 0.11 mag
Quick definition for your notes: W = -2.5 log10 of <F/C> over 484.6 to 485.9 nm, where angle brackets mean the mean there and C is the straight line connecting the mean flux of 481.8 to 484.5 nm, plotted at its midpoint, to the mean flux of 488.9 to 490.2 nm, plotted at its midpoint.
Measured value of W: 0.09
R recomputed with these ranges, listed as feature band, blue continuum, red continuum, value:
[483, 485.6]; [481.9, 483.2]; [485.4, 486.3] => -0.16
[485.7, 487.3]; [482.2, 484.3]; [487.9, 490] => 0.19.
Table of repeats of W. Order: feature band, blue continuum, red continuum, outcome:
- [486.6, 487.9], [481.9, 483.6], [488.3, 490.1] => 0.11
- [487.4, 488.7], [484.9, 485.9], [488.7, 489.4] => 0.02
